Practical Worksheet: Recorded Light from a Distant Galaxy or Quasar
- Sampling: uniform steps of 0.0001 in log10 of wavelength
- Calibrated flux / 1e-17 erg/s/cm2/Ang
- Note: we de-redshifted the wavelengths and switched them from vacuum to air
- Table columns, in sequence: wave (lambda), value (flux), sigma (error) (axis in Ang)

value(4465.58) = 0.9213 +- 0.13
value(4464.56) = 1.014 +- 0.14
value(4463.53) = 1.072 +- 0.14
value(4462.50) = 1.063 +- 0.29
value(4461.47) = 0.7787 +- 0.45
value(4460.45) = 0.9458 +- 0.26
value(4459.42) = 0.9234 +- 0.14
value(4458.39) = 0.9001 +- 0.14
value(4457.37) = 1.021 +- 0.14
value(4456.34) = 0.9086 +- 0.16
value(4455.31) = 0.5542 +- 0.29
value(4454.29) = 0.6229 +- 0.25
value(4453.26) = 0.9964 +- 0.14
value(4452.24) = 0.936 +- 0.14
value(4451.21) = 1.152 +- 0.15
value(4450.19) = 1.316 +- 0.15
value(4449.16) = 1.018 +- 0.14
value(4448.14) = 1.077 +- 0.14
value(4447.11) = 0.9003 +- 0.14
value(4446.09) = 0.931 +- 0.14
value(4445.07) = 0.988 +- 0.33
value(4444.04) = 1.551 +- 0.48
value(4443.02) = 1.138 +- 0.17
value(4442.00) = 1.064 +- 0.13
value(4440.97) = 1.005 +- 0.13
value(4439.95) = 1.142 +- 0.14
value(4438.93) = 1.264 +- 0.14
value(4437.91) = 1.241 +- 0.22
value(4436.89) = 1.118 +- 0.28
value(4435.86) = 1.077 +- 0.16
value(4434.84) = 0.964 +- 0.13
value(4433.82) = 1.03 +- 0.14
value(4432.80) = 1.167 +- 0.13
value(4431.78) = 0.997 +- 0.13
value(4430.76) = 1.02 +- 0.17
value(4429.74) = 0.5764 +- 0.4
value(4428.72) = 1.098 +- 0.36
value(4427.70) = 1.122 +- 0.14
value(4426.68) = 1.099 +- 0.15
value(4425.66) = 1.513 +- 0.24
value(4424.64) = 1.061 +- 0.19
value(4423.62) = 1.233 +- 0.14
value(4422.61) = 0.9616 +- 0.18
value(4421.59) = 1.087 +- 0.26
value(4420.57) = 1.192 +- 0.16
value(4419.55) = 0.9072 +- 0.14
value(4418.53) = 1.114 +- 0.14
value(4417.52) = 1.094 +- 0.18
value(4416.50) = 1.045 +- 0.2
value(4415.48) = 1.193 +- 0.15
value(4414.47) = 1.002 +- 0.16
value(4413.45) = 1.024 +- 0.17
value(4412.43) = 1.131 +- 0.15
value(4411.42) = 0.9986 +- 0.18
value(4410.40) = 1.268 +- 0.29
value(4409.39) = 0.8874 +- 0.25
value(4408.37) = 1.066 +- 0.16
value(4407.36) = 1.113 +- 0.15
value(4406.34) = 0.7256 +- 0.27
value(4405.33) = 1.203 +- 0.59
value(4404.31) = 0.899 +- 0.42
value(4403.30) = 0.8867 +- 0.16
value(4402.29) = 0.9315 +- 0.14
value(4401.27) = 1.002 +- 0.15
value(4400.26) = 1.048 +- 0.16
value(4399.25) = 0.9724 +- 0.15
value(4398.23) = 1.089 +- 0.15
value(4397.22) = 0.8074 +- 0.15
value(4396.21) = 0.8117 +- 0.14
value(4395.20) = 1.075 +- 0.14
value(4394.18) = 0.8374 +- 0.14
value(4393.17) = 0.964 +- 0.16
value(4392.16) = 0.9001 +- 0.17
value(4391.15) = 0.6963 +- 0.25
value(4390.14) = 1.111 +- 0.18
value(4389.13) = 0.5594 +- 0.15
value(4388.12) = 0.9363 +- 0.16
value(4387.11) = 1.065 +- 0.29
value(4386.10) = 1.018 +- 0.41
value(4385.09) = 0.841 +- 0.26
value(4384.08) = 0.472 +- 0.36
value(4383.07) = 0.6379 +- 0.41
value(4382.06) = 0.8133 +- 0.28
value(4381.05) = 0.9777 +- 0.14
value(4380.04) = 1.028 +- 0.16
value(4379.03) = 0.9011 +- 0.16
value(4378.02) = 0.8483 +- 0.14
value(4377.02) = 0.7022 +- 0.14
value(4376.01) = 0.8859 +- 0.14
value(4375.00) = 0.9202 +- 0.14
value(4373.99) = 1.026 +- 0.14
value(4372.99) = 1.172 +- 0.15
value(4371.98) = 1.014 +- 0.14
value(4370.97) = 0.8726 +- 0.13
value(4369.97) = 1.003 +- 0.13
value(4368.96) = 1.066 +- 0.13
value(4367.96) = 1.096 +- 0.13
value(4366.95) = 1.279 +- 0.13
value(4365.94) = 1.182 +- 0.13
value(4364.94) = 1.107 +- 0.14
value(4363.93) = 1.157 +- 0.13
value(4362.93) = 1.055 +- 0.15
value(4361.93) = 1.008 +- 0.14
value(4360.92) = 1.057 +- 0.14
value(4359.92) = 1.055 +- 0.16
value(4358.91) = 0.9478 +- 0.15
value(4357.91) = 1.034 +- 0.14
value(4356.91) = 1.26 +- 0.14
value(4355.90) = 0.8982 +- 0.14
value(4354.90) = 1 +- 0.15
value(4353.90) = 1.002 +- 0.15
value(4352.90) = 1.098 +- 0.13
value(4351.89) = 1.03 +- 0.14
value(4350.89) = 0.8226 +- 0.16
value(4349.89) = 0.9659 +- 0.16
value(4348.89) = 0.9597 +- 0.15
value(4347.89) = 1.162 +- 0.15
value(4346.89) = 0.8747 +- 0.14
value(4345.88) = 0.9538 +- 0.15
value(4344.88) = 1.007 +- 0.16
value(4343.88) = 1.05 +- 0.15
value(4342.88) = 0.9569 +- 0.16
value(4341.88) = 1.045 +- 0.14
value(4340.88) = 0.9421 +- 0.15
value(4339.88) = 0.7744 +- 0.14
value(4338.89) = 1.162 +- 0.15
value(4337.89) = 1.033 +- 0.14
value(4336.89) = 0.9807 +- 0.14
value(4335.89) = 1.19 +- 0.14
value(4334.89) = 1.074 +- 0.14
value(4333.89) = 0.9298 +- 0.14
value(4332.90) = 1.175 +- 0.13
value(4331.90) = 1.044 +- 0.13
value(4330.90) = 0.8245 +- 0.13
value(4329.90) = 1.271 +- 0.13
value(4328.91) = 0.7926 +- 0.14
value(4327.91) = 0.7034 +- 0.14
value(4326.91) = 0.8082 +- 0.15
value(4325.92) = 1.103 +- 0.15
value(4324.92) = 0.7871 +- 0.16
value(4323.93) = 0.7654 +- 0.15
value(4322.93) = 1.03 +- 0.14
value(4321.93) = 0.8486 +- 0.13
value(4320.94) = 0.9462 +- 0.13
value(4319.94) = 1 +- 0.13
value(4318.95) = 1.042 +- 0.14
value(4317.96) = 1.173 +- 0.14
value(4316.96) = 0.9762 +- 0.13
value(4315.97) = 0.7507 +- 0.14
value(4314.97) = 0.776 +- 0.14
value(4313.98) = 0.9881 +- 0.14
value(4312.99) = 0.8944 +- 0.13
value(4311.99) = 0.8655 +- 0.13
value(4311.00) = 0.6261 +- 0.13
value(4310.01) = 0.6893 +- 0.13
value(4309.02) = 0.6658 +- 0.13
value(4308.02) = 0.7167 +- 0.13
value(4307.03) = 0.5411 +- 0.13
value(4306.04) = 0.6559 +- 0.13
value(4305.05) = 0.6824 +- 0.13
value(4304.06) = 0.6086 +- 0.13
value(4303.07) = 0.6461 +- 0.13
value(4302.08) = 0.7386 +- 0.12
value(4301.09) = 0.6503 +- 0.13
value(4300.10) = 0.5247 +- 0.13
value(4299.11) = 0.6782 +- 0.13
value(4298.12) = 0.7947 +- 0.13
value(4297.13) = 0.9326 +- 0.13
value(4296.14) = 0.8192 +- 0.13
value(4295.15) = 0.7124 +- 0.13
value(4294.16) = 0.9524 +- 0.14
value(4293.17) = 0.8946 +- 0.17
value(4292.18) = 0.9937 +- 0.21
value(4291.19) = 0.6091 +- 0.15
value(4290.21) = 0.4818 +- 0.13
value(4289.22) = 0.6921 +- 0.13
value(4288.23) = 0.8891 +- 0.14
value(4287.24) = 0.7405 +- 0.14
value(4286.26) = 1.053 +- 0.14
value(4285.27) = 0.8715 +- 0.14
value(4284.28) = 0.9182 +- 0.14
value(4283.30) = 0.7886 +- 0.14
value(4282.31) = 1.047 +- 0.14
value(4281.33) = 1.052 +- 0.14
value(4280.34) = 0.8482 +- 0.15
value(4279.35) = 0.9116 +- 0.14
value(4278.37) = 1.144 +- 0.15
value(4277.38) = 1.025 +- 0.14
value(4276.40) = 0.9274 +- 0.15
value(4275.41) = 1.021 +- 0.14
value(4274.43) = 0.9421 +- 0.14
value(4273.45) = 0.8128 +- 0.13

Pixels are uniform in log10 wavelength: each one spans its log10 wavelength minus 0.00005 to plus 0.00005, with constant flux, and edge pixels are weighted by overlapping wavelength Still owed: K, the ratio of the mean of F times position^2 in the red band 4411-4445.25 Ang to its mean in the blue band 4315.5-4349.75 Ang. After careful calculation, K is 1.17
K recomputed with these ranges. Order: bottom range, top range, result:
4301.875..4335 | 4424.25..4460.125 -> 1.29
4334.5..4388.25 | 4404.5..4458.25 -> 1.10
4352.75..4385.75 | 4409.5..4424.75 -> 1.13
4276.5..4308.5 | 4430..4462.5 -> 1.37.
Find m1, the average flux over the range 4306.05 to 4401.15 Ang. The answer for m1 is 0.946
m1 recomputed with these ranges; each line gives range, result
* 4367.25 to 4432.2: 0.98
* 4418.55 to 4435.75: 1.07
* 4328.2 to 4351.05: 1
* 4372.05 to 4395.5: 0.887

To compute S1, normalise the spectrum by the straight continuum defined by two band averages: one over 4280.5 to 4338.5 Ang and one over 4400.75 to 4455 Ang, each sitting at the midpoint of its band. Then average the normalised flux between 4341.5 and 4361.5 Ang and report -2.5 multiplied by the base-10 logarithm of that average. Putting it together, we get -0.093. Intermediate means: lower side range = 0.853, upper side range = 1.06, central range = 1.01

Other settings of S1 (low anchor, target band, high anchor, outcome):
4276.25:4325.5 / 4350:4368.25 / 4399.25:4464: -0.15 mag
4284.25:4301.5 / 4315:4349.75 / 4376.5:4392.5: -0.20 mag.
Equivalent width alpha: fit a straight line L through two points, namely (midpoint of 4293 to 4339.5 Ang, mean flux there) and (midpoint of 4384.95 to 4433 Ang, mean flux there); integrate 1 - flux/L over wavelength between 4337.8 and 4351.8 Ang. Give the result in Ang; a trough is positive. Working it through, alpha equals -1.1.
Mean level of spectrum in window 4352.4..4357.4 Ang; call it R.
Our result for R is 1.05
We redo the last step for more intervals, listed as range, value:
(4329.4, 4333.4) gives 1.08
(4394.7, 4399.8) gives 0.952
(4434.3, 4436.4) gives 1.02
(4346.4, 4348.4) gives 1.02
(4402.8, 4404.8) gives 0.895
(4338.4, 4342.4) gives 0.982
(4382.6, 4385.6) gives 0.651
